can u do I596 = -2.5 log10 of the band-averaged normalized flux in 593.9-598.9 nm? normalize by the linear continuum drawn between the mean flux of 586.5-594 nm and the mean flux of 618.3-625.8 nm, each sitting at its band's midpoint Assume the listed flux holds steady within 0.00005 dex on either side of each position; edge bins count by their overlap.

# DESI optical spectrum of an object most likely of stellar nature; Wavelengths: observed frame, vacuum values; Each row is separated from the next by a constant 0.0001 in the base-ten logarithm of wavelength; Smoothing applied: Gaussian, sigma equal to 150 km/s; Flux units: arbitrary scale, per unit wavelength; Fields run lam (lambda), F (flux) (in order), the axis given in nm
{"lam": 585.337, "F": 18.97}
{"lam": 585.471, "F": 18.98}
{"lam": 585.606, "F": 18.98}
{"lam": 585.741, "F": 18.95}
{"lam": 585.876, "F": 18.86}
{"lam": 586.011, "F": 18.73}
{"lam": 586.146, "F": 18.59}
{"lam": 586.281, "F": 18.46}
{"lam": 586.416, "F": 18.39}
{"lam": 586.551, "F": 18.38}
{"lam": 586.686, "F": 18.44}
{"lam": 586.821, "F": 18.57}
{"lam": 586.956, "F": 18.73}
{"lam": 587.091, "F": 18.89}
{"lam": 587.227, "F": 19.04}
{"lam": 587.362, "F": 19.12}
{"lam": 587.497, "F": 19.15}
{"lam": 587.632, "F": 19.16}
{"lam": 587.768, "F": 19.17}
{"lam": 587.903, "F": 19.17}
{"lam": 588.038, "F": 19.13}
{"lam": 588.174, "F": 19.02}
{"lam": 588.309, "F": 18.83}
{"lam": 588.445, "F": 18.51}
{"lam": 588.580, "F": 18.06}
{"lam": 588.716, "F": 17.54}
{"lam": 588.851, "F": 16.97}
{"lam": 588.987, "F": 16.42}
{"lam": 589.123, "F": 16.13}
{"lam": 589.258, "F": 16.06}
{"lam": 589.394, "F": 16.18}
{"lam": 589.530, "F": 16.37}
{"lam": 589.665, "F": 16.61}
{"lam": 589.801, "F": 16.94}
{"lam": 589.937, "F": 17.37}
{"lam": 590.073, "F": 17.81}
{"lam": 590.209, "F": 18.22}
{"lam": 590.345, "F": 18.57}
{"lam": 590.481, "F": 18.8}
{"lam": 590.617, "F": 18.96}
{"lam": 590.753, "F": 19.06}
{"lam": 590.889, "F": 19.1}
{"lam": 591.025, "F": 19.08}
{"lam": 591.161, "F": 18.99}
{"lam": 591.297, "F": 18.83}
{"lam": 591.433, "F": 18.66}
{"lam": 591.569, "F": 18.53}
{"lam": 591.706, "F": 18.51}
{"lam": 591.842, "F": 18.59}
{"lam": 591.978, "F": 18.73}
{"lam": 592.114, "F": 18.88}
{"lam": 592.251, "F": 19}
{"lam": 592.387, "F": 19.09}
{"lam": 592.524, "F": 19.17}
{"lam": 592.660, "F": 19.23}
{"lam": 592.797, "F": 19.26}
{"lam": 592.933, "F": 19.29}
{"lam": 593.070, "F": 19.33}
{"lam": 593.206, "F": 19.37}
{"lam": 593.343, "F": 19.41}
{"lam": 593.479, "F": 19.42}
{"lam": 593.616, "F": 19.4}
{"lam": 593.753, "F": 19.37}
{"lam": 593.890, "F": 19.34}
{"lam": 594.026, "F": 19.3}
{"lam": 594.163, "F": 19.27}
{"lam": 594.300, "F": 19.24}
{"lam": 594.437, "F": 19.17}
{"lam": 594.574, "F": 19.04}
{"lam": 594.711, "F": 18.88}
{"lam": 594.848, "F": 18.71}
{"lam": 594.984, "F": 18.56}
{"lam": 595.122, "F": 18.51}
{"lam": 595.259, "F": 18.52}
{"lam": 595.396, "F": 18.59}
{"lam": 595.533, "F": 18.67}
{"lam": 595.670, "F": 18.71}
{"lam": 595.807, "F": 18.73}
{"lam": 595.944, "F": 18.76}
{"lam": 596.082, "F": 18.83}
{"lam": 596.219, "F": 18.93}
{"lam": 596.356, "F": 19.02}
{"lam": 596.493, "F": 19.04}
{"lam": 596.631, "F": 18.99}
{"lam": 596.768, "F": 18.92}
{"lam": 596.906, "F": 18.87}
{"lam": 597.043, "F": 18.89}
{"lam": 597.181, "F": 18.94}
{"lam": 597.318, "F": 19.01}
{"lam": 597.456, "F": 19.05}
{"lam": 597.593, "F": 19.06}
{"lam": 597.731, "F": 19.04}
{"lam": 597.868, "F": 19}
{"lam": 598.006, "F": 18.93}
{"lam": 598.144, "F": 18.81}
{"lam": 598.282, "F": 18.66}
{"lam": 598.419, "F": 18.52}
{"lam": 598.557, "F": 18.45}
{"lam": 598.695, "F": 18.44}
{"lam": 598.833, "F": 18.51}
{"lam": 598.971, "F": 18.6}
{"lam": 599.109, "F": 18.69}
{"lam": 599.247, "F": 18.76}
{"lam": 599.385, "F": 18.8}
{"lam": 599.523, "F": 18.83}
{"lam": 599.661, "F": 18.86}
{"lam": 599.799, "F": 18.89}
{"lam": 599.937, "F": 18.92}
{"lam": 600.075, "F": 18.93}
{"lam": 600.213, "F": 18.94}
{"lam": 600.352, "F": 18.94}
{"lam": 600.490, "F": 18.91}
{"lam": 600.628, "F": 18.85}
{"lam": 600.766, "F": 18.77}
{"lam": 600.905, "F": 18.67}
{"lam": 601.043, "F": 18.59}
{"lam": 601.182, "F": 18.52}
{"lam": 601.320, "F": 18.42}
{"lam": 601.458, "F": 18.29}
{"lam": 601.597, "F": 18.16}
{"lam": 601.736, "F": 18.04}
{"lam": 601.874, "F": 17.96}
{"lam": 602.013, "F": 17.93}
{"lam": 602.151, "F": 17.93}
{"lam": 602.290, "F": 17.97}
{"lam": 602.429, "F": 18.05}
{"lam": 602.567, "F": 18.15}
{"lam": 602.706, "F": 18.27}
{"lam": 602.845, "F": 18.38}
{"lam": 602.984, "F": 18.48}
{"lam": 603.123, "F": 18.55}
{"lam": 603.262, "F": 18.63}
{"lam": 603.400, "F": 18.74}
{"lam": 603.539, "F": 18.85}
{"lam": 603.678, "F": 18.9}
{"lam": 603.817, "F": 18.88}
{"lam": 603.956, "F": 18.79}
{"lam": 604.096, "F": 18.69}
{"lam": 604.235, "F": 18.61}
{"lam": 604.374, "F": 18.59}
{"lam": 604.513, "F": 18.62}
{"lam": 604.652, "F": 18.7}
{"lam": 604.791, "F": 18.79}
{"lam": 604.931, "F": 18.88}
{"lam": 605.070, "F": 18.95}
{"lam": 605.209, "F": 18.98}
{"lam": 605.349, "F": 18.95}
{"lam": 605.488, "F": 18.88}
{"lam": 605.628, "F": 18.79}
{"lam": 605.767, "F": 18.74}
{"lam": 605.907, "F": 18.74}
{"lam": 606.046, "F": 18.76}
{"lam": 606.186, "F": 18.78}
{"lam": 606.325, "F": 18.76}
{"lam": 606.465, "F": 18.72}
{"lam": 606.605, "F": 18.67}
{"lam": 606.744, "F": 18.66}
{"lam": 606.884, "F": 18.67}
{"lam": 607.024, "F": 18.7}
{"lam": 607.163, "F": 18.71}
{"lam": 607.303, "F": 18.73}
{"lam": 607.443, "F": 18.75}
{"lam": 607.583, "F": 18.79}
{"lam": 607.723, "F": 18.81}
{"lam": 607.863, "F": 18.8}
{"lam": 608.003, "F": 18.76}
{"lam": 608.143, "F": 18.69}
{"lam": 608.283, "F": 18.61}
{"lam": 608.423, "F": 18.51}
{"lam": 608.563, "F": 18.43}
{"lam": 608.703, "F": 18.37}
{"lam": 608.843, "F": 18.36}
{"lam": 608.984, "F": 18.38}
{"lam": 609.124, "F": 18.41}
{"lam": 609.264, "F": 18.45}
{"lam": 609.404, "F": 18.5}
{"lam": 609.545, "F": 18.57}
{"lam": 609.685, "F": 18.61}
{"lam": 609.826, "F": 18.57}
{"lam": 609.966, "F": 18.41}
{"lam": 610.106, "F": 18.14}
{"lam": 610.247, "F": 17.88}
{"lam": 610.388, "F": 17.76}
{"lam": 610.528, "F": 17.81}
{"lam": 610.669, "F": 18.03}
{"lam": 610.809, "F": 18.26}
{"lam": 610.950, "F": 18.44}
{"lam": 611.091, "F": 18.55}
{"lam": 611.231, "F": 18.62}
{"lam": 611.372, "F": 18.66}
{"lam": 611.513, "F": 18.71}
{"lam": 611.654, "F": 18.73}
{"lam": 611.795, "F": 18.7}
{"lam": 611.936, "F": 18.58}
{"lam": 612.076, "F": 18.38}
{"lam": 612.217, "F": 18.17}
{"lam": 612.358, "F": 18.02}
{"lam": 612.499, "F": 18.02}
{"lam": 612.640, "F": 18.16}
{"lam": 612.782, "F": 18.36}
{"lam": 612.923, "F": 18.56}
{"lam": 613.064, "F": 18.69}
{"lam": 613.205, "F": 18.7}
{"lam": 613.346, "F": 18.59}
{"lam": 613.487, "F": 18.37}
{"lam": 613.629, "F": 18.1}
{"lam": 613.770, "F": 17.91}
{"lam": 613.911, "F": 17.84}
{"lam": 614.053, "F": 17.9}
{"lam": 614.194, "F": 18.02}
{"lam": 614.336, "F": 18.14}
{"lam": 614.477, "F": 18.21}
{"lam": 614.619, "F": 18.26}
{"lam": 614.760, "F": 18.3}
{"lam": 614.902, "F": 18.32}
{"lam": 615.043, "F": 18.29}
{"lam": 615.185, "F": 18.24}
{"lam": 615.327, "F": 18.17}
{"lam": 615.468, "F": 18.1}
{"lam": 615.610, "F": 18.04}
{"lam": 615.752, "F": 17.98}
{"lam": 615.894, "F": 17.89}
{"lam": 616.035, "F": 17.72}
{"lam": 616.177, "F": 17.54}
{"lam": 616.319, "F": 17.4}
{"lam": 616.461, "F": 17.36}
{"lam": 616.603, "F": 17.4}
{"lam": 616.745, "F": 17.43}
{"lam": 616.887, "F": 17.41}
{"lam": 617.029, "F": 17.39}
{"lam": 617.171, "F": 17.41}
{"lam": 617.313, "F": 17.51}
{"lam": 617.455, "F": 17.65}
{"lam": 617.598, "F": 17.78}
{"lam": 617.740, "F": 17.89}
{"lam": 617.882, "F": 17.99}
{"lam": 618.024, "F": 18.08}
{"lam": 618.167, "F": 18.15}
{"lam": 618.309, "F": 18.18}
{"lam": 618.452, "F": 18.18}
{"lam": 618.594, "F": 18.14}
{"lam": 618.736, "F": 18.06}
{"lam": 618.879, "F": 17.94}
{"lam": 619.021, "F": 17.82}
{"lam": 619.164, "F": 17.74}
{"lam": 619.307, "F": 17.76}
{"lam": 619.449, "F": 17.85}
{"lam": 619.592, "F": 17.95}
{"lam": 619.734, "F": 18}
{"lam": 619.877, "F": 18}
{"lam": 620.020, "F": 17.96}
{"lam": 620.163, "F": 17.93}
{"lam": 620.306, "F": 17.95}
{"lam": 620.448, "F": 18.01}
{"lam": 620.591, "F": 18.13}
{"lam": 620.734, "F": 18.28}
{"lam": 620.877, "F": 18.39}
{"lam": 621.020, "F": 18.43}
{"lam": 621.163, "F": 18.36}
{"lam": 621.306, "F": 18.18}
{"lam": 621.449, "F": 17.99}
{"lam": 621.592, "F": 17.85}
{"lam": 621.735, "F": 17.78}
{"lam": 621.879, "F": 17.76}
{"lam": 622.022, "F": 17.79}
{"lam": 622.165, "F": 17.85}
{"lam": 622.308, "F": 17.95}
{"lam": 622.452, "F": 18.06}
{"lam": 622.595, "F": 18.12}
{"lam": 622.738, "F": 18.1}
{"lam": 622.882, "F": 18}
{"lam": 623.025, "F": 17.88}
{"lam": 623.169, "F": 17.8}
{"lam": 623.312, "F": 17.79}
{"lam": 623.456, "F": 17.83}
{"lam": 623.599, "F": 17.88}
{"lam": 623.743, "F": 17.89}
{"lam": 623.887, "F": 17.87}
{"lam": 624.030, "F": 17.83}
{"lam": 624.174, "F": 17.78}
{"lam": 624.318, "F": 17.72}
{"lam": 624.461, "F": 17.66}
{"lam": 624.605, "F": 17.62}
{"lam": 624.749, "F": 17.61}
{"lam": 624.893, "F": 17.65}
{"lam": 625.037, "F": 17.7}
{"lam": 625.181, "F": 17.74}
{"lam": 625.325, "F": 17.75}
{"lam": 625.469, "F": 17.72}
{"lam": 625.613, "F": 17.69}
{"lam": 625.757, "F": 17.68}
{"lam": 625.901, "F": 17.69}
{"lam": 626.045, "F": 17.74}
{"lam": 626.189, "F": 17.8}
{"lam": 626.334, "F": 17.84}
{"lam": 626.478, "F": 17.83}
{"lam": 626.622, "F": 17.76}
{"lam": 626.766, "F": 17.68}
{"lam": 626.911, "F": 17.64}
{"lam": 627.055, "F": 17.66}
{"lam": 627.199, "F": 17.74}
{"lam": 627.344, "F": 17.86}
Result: -0.027 mag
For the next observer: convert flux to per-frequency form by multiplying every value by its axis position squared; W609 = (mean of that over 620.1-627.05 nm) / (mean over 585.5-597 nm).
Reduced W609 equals 1.1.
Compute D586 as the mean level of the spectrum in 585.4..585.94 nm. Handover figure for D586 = 19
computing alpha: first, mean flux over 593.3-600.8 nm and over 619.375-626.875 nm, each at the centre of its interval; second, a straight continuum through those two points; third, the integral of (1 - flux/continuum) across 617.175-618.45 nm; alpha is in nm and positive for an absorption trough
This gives 0.014 nm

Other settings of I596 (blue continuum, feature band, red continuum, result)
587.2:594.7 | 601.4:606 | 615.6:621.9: -0.017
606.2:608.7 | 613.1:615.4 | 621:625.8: 0.007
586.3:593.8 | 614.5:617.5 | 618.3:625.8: 0.013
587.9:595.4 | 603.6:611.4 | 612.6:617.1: -0.025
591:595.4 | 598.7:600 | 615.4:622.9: 0.000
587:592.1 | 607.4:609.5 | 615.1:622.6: -0.033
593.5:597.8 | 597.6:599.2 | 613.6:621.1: 0.007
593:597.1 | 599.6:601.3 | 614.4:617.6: -0.007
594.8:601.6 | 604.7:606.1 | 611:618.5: -0.022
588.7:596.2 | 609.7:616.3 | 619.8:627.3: -0.008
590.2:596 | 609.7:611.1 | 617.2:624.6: 0.009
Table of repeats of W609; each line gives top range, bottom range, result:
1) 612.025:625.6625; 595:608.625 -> 1.02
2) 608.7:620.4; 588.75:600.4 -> 1.04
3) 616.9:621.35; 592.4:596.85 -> 1.02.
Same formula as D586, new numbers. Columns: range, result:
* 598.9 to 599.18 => 18.6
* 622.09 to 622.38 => 17.9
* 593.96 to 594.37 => 19.2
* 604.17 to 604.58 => 18.6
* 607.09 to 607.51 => 18.8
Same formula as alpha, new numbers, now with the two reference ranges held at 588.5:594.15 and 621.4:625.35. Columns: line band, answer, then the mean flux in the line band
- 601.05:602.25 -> 0.00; 18.2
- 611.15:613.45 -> -0.06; 18.5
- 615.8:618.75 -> 0.03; 17.7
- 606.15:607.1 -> -0.03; 18.7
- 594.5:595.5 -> -0.02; 18.7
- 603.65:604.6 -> -0.03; 18.7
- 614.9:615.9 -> -0.01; 18.1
